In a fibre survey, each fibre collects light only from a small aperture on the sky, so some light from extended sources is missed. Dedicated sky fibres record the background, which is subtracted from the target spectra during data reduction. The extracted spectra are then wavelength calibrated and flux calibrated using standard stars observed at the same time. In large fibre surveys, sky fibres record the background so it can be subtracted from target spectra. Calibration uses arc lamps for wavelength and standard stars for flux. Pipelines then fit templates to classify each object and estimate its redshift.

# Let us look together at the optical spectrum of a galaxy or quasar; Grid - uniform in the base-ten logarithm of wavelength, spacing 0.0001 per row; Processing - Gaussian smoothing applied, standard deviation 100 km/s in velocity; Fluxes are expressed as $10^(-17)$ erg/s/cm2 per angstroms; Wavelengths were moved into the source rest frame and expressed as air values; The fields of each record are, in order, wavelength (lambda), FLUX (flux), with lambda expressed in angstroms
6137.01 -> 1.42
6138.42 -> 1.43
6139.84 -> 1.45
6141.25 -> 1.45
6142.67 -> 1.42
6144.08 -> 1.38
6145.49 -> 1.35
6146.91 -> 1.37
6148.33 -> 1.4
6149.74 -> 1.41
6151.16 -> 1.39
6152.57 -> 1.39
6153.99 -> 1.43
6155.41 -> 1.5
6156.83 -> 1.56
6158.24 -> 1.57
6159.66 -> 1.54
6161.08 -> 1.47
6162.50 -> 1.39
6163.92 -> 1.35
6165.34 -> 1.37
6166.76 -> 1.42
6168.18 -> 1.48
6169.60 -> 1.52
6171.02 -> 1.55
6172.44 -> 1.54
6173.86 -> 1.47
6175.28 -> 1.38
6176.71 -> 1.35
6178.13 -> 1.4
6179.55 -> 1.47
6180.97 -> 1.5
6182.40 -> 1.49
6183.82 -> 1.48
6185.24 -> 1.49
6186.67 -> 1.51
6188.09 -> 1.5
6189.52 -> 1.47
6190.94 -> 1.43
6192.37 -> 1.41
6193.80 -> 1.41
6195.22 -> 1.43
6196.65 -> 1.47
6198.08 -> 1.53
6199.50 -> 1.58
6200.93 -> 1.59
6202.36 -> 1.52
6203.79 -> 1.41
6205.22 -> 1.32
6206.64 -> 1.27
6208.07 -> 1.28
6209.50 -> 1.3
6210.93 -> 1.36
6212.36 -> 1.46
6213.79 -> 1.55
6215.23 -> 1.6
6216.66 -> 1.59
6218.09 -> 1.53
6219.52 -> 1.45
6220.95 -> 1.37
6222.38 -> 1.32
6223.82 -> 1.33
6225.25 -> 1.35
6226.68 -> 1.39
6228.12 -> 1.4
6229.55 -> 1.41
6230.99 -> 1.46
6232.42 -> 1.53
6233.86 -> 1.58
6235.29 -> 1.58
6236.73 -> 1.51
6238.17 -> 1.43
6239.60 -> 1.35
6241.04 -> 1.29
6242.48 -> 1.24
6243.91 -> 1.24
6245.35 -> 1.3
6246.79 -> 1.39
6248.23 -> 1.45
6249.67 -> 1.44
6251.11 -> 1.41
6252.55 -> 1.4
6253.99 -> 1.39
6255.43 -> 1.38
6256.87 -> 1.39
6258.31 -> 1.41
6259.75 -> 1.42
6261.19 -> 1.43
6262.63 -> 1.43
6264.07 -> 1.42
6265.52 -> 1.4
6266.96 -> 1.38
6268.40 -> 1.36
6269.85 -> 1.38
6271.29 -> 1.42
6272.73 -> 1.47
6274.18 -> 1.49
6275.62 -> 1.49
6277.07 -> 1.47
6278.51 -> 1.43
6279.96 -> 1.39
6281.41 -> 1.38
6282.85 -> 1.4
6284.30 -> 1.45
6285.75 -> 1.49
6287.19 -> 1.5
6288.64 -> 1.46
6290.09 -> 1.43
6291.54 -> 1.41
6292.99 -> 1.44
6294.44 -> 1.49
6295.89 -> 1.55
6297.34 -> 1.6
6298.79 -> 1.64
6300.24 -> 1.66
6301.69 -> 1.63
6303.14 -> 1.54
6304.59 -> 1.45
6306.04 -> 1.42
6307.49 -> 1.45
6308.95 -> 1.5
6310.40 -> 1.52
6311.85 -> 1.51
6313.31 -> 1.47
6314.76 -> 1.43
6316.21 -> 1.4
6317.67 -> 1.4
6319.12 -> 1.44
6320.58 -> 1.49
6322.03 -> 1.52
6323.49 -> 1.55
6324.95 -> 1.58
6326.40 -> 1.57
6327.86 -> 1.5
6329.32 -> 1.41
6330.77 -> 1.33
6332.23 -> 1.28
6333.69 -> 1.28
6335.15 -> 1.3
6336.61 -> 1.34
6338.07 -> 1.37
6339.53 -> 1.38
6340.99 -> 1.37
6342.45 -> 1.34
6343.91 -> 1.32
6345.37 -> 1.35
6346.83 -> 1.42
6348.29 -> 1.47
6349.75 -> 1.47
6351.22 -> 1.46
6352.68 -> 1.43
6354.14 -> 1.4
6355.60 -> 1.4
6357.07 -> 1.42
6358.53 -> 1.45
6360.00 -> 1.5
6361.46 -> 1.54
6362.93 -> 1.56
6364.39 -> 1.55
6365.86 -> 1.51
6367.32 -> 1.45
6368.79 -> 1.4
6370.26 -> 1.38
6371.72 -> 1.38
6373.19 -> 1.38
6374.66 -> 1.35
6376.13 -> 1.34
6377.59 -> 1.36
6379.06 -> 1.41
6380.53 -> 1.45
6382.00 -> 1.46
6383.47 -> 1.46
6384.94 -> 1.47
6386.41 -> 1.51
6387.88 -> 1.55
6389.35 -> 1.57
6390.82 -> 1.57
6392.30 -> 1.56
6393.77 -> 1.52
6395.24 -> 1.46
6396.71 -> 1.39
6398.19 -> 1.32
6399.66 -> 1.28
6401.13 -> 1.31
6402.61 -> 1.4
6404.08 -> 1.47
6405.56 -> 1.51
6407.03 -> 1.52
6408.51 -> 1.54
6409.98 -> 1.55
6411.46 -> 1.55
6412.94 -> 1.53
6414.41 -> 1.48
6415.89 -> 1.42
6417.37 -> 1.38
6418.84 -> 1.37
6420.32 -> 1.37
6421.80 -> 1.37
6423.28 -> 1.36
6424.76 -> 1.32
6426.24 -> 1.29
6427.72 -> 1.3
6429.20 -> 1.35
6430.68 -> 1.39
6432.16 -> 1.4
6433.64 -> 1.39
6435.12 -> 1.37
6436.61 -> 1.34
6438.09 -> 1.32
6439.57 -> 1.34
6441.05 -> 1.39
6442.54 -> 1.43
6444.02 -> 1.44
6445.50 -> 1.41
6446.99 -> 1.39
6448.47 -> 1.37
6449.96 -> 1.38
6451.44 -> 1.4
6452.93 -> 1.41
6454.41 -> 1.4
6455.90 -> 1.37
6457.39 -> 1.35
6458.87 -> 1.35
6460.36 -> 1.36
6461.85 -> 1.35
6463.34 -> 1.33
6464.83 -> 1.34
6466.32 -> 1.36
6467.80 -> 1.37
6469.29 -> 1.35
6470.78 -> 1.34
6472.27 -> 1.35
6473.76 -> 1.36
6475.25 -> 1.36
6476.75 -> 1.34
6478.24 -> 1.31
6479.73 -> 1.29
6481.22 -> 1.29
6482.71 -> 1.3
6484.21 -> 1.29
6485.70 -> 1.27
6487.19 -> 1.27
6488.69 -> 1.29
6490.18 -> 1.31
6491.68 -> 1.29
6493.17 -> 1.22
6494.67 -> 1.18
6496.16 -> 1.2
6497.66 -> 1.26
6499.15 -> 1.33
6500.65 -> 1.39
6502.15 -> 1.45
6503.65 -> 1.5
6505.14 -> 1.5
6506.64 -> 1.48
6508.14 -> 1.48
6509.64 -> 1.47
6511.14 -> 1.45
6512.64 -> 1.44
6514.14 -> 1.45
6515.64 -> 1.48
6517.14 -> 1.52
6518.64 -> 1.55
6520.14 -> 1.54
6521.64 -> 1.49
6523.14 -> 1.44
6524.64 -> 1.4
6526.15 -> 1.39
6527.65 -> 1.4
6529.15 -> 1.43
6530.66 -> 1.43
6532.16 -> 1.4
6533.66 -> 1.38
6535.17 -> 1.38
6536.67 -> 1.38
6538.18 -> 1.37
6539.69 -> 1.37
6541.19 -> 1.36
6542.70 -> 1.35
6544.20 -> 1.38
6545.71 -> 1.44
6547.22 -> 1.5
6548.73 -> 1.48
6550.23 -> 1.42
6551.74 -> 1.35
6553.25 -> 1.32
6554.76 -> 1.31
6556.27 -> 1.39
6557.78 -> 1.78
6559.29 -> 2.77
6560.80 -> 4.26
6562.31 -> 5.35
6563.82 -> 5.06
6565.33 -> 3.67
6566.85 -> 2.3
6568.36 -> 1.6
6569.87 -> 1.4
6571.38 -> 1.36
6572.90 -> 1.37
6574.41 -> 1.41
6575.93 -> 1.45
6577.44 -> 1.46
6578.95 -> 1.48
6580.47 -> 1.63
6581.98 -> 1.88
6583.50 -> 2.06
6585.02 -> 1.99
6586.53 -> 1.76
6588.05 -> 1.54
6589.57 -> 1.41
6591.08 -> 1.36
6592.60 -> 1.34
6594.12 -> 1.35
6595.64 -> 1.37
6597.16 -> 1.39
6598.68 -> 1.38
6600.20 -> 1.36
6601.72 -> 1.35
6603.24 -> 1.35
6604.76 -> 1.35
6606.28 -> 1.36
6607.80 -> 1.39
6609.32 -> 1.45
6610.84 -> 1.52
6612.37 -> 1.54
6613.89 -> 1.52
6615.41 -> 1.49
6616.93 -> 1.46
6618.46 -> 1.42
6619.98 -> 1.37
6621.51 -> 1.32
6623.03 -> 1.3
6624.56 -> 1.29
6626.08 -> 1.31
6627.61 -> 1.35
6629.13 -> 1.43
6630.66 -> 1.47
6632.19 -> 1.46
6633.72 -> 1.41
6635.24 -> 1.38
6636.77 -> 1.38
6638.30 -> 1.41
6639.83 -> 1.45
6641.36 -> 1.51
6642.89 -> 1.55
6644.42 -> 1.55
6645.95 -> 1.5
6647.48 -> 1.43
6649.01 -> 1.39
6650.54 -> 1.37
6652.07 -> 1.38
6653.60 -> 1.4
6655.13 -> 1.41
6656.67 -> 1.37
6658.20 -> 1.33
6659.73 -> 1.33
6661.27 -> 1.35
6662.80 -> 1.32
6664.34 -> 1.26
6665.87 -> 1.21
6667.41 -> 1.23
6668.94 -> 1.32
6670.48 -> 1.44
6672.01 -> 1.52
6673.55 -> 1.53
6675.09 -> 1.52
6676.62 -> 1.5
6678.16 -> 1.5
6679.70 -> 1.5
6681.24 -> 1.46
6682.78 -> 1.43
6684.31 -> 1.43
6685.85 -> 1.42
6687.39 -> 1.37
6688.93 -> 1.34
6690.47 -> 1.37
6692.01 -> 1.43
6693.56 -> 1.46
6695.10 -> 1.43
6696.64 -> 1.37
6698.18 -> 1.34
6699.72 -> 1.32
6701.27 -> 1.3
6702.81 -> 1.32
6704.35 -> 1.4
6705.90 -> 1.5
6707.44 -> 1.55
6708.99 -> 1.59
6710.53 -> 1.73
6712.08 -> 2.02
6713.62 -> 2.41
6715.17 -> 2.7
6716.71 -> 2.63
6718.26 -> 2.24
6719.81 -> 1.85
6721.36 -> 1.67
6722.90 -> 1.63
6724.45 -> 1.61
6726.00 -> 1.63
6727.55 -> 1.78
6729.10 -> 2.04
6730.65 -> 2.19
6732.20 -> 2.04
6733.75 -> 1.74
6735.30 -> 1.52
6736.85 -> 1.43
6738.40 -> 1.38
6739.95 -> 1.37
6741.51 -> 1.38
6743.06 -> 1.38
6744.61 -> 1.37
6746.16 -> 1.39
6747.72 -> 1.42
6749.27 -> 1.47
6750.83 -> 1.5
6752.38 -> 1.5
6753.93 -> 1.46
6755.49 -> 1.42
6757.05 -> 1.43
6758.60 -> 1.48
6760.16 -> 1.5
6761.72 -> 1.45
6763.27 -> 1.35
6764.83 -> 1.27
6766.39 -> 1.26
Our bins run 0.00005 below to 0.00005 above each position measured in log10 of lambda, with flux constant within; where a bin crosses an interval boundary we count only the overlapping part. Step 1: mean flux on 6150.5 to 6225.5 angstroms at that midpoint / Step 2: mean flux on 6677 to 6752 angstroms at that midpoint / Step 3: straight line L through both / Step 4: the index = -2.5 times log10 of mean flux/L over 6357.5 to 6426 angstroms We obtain 0.05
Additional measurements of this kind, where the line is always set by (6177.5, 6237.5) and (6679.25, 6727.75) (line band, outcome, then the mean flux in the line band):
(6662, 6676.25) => 0.177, 1.38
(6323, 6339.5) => 0.068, 1.41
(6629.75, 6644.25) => 0.112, 1.45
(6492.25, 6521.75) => 0.105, 1.42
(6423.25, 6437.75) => 0.139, 1.35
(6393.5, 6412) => 0.058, 1.44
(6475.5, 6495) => 0.206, 1.28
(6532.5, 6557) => 0.138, 1.39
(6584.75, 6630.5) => 0.126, 1.42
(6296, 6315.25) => -0.028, 1.53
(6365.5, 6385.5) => 0.075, 1.41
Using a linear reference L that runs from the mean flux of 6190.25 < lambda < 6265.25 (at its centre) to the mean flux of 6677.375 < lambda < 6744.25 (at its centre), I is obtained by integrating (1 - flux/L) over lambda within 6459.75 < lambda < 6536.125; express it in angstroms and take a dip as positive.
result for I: 8.1 angstroms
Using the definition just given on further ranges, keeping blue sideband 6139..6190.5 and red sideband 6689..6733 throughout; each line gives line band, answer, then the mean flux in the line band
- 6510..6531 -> 2.2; 1.46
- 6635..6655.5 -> 3.1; 1.44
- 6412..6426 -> 1.6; 1.4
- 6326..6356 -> 3.0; 1.39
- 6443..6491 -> 7.7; 1.35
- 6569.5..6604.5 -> 3.5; 1.5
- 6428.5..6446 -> 2.3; 1.38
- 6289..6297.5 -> 0.2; 1.48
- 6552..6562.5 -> -4.7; 2.39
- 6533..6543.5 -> 1.7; 1.37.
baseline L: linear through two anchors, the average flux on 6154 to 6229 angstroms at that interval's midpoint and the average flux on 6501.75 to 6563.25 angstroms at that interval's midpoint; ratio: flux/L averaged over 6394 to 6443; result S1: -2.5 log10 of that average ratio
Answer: 0.13 mag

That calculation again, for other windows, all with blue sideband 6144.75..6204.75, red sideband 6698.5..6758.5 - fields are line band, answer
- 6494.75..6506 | 0.157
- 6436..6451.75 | 0.129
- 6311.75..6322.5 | 0.042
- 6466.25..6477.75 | 0.160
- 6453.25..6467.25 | 0.152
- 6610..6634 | 0.148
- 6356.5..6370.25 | 0.033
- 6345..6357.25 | 0.071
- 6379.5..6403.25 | 0.061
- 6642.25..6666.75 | 0.181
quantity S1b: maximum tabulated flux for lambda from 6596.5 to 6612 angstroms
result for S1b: 1.52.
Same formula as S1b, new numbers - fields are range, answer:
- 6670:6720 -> 2.7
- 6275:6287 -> 1.49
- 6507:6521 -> 1.55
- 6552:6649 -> 5.35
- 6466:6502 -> 1.39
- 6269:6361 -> 1.66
